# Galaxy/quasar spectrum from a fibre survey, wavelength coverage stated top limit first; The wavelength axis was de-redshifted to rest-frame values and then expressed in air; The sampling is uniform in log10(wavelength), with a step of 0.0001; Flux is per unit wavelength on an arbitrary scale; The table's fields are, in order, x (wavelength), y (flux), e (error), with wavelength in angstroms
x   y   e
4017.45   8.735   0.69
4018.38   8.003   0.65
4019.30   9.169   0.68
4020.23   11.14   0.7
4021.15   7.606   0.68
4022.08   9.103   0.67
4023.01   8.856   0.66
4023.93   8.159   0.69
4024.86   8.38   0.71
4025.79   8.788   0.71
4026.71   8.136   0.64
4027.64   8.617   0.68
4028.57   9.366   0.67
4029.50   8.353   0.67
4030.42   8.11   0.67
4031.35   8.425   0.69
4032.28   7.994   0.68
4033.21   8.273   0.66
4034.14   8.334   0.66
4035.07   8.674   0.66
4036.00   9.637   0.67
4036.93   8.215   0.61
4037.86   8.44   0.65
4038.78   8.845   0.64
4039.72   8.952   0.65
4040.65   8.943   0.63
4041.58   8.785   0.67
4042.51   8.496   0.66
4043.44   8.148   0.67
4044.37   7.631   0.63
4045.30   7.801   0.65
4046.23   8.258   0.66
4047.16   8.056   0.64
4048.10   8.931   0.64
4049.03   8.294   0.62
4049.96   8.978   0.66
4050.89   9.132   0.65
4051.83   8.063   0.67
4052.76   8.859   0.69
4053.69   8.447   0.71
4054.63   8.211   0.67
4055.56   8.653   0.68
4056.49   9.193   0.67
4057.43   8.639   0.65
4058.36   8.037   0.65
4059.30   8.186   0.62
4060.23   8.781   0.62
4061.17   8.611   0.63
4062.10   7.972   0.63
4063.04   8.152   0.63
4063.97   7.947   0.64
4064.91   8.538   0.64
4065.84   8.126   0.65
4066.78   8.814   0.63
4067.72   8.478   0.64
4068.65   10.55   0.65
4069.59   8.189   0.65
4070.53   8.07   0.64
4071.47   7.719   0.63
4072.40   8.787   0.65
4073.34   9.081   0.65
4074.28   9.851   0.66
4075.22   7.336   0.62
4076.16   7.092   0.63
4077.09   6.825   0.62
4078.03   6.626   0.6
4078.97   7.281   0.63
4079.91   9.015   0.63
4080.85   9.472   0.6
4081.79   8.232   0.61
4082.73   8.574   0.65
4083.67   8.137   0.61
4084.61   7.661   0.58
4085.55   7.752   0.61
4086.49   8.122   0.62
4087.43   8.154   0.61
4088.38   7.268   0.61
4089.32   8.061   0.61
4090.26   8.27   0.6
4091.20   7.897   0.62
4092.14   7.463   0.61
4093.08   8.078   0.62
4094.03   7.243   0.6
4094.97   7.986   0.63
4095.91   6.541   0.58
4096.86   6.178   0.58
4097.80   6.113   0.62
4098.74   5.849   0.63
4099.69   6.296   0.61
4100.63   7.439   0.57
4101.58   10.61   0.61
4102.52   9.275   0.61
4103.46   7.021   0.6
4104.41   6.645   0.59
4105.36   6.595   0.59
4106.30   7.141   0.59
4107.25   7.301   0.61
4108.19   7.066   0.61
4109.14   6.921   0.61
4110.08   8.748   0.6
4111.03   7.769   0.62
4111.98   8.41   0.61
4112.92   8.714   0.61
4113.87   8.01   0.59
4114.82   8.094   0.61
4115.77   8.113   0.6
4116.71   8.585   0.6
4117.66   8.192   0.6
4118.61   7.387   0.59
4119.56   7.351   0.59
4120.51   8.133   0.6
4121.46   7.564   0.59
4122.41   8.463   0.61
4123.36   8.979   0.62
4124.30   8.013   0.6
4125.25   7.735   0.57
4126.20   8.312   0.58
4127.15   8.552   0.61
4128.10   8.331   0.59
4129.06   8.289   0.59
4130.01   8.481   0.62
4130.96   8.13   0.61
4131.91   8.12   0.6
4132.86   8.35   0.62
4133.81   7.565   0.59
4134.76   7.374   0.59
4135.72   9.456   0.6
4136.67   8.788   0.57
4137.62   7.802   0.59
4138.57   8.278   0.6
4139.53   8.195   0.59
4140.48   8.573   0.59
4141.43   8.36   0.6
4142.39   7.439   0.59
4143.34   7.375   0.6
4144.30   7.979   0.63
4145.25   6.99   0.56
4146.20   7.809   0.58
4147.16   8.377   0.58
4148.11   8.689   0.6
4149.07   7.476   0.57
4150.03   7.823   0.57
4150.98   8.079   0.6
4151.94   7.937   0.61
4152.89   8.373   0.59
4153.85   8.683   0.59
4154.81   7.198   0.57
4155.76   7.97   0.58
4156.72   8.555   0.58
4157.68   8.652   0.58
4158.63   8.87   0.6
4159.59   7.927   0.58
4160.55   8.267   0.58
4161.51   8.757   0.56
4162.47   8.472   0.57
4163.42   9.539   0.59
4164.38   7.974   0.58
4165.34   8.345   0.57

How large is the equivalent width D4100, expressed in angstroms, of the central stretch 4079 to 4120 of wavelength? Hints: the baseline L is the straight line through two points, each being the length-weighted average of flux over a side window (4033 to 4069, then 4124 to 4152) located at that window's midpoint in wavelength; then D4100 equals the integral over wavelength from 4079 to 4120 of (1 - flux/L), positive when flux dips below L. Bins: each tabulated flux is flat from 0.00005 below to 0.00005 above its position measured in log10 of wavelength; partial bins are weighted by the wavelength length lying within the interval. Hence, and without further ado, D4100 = 2.6 angstroms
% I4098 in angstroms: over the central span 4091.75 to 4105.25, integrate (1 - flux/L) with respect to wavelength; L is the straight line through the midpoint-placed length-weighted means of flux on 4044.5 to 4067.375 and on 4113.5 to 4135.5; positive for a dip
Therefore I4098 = 1.50 angstroms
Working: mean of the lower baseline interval 8.43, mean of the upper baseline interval 8.11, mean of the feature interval 7.31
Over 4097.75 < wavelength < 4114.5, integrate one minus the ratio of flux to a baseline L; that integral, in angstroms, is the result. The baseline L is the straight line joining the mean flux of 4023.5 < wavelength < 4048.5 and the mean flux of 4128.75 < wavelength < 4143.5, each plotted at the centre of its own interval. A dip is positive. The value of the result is 1.4 angstroms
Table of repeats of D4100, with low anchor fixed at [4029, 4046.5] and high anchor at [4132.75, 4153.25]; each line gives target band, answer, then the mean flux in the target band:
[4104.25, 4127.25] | 0.8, 7.88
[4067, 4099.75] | 1.6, 7.86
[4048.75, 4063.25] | -0.3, 8.52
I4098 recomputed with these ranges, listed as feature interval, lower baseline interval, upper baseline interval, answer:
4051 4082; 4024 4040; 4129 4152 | 0.1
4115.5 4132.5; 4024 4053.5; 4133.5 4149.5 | -0.1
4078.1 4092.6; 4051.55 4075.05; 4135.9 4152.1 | 0.6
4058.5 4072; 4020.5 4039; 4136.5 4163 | 0.0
